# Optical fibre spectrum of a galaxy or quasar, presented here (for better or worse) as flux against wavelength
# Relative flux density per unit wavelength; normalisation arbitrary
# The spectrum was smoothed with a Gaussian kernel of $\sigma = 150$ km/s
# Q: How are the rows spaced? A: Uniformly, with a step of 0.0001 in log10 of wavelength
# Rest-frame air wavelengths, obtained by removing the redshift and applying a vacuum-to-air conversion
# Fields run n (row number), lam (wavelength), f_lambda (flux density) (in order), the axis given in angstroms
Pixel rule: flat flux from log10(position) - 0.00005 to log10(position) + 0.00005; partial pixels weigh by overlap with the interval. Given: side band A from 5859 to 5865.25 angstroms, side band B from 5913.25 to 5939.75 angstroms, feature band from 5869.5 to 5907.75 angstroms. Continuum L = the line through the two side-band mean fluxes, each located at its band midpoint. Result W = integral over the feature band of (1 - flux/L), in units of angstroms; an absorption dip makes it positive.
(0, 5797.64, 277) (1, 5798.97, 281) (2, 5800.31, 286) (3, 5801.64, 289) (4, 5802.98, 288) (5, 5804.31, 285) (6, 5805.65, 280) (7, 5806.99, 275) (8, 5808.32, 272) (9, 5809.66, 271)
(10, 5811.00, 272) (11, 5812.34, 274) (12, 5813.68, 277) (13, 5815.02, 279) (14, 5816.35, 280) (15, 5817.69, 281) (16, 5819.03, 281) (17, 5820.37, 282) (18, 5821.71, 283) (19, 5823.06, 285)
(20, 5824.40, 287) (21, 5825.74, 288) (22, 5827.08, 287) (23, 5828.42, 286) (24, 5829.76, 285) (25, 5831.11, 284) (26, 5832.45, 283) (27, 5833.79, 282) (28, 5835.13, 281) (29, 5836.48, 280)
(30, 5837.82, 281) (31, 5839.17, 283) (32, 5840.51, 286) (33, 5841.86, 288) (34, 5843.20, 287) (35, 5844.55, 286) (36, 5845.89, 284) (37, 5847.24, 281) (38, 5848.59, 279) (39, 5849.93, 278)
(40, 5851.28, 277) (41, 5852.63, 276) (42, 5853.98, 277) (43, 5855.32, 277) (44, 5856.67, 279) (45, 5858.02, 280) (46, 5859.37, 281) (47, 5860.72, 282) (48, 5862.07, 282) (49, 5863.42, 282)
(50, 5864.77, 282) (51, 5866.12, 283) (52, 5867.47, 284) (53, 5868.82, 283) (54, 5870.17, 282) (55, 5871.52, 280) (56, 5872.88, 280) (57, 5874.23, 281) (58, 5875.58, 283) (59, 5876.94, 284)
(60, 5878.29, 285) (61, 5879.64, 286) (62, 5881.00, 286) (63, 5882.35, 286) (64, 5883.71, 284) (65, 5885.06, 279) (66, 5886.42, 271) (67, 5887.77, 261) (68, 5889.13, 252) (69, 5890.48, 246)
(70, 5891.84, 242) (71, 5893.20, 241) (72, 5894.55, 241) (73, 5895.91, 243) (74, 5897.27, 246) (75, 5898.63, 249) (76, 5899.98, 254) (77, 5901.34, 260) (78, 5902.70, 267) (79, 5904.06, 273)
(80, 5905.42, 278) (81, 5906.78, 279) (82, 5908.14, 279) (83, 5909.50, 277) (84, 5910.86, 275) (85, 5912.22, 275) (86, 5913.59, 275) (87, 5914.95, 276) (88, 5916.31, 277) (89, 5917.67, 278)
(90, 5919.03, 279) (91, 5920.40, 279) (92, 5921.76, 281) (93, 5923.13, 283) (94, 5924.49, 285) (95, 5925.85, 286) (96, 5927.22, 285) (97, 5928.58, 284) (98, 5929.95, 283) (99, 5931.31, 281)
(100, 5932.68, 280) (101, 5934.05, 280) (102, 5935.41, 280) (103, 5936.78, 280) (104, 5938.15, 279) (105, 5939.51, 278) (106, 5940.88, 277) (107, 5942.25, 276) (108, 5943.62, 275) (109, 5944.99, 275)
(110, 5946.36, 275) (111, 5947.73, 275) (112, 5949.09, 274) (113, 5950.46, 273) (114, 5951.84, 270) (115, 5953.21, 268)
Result 1.8 angstroms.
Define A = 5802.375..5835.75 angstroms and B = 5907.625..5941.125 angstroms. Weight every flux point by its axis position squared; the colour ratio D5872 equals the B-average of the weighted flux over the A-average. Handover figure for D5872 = 1.03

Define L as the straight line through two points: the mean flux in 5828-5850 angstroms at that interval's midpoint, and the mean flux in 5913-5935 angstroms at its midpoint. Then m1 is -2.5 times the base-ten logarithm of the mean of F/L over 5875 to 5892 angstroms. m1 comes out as 0.03 mag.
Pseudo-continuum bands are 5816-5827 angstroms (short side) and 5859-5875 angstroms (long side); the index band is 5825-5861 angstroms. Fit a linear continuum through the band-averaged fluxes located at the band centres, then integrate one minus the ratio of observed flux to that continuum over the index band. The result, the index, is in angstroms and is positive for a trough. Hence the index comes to 0.1 angstroms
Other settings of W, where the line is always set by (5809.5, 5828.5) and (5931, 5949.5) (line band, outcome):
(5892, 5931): 1.1 angstroms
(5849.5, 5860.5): 0.1 angstroms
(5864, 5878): -0.1 angstroms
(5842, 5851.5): -0.1 angstroms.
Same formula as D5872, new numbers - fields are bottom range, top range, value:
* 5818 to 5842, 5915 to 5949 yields 1.02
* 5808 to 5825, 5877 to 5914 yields 0.98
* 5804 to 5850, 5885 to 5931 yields 0.98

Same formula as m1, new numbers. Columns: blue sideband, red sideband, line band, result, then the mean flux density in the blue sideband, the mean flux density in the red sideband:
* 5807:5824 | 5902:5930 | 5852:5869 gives -0.01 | 278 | 279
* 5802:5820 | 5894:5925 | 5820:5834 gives -0.03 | 278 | 270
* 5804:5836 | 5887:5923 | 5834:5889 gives -0.03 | 281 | 265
